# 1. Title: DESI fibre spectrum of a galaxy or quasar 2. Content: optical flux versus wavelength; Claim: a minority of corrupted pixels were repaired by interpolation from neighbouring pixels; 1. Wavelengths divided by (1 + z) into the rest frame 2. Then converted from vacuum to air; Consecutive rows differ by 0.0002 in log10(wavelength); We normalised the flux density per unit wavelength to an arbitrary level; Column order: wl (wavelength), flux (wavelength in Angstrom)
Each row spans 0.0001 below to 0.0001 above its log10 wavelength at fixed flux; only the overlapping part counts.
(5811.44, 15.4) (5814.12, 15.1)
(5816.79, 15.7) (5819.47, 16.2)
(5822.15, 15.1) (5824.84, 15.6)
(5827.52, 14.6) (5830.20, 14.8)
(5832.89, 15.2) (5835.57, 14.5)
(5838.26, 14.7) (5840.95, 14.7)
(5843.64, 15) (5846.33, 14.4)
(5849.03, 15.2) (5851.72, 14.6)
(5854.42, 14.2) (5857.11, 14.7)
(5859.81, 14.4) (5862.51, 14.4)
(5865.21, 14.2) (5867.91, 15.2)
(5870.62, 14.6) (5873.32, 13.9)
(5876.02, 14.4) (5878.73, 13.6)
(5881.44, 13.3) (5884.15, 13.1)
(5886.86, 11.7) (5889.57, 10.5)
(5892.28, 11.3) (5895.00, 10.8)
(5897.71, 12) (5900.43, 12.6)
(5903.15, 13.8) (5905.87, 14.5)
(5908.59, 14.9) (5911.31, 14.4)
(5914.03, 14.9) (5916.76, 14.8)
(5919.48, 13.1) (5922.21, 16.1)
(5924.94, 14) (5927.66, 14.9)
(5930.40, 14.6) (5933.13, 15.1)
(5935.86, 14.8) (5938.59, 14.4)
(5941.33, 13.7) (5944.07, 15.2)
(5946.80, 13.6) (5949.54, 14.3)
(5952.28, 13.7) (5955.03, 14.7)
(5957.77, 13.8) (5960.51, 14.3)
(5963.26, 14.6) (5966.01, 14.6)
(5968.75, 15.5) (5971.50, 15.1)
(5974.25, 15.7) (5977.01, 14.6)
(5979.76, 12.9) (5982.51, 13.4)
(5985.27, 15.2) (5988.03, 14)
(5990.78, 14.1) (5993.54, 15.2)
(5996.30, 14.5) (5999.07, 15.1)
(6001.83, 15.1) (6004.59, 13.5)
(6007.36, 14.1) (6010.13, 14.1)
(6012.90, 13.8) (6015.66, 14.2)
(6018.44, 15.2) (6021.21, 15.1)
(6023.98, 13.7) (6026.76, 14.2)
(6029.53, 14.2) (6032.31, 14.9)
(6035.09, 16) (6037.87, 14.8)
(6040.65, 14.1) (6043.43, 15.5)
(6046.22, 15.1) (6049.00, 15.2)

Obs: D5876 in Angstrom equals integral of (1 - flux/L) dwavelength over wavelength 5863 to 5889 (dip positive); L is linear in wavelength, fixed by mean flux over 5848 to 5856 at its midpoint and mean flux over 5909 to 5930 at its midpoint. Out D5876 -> 1.7 Angstrom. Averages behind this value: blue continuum 14.7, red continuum 14.6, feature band 13.7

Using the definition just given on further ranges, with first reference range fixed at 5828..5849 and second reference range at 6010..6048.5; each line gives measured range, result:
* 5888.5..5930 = 3.3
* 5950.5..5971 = 0.3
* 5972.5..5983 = 0.3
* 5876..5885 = 0.8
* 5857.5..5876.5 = 0.4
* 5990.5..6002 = -0.1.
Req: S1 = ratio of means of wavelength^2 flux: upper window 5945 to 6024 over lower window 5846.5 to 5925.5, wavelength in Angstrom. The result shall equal 1.08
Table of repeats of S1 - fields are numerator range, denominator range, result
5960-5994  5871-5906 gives 1.18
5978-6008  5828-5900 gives 1.08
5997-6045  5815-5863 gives 1.04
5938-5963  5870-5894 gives 1.13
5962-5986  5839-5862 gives 1.04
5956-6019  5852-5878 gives 1.04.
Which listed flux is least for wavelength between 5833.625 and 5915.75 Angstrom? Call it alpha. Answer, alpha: 10.5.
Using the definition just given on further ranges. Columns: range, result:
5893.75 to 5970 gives 10.8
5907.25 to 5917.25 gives 14.4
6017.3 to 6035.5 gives 13.7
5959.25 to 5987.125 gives 12.9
